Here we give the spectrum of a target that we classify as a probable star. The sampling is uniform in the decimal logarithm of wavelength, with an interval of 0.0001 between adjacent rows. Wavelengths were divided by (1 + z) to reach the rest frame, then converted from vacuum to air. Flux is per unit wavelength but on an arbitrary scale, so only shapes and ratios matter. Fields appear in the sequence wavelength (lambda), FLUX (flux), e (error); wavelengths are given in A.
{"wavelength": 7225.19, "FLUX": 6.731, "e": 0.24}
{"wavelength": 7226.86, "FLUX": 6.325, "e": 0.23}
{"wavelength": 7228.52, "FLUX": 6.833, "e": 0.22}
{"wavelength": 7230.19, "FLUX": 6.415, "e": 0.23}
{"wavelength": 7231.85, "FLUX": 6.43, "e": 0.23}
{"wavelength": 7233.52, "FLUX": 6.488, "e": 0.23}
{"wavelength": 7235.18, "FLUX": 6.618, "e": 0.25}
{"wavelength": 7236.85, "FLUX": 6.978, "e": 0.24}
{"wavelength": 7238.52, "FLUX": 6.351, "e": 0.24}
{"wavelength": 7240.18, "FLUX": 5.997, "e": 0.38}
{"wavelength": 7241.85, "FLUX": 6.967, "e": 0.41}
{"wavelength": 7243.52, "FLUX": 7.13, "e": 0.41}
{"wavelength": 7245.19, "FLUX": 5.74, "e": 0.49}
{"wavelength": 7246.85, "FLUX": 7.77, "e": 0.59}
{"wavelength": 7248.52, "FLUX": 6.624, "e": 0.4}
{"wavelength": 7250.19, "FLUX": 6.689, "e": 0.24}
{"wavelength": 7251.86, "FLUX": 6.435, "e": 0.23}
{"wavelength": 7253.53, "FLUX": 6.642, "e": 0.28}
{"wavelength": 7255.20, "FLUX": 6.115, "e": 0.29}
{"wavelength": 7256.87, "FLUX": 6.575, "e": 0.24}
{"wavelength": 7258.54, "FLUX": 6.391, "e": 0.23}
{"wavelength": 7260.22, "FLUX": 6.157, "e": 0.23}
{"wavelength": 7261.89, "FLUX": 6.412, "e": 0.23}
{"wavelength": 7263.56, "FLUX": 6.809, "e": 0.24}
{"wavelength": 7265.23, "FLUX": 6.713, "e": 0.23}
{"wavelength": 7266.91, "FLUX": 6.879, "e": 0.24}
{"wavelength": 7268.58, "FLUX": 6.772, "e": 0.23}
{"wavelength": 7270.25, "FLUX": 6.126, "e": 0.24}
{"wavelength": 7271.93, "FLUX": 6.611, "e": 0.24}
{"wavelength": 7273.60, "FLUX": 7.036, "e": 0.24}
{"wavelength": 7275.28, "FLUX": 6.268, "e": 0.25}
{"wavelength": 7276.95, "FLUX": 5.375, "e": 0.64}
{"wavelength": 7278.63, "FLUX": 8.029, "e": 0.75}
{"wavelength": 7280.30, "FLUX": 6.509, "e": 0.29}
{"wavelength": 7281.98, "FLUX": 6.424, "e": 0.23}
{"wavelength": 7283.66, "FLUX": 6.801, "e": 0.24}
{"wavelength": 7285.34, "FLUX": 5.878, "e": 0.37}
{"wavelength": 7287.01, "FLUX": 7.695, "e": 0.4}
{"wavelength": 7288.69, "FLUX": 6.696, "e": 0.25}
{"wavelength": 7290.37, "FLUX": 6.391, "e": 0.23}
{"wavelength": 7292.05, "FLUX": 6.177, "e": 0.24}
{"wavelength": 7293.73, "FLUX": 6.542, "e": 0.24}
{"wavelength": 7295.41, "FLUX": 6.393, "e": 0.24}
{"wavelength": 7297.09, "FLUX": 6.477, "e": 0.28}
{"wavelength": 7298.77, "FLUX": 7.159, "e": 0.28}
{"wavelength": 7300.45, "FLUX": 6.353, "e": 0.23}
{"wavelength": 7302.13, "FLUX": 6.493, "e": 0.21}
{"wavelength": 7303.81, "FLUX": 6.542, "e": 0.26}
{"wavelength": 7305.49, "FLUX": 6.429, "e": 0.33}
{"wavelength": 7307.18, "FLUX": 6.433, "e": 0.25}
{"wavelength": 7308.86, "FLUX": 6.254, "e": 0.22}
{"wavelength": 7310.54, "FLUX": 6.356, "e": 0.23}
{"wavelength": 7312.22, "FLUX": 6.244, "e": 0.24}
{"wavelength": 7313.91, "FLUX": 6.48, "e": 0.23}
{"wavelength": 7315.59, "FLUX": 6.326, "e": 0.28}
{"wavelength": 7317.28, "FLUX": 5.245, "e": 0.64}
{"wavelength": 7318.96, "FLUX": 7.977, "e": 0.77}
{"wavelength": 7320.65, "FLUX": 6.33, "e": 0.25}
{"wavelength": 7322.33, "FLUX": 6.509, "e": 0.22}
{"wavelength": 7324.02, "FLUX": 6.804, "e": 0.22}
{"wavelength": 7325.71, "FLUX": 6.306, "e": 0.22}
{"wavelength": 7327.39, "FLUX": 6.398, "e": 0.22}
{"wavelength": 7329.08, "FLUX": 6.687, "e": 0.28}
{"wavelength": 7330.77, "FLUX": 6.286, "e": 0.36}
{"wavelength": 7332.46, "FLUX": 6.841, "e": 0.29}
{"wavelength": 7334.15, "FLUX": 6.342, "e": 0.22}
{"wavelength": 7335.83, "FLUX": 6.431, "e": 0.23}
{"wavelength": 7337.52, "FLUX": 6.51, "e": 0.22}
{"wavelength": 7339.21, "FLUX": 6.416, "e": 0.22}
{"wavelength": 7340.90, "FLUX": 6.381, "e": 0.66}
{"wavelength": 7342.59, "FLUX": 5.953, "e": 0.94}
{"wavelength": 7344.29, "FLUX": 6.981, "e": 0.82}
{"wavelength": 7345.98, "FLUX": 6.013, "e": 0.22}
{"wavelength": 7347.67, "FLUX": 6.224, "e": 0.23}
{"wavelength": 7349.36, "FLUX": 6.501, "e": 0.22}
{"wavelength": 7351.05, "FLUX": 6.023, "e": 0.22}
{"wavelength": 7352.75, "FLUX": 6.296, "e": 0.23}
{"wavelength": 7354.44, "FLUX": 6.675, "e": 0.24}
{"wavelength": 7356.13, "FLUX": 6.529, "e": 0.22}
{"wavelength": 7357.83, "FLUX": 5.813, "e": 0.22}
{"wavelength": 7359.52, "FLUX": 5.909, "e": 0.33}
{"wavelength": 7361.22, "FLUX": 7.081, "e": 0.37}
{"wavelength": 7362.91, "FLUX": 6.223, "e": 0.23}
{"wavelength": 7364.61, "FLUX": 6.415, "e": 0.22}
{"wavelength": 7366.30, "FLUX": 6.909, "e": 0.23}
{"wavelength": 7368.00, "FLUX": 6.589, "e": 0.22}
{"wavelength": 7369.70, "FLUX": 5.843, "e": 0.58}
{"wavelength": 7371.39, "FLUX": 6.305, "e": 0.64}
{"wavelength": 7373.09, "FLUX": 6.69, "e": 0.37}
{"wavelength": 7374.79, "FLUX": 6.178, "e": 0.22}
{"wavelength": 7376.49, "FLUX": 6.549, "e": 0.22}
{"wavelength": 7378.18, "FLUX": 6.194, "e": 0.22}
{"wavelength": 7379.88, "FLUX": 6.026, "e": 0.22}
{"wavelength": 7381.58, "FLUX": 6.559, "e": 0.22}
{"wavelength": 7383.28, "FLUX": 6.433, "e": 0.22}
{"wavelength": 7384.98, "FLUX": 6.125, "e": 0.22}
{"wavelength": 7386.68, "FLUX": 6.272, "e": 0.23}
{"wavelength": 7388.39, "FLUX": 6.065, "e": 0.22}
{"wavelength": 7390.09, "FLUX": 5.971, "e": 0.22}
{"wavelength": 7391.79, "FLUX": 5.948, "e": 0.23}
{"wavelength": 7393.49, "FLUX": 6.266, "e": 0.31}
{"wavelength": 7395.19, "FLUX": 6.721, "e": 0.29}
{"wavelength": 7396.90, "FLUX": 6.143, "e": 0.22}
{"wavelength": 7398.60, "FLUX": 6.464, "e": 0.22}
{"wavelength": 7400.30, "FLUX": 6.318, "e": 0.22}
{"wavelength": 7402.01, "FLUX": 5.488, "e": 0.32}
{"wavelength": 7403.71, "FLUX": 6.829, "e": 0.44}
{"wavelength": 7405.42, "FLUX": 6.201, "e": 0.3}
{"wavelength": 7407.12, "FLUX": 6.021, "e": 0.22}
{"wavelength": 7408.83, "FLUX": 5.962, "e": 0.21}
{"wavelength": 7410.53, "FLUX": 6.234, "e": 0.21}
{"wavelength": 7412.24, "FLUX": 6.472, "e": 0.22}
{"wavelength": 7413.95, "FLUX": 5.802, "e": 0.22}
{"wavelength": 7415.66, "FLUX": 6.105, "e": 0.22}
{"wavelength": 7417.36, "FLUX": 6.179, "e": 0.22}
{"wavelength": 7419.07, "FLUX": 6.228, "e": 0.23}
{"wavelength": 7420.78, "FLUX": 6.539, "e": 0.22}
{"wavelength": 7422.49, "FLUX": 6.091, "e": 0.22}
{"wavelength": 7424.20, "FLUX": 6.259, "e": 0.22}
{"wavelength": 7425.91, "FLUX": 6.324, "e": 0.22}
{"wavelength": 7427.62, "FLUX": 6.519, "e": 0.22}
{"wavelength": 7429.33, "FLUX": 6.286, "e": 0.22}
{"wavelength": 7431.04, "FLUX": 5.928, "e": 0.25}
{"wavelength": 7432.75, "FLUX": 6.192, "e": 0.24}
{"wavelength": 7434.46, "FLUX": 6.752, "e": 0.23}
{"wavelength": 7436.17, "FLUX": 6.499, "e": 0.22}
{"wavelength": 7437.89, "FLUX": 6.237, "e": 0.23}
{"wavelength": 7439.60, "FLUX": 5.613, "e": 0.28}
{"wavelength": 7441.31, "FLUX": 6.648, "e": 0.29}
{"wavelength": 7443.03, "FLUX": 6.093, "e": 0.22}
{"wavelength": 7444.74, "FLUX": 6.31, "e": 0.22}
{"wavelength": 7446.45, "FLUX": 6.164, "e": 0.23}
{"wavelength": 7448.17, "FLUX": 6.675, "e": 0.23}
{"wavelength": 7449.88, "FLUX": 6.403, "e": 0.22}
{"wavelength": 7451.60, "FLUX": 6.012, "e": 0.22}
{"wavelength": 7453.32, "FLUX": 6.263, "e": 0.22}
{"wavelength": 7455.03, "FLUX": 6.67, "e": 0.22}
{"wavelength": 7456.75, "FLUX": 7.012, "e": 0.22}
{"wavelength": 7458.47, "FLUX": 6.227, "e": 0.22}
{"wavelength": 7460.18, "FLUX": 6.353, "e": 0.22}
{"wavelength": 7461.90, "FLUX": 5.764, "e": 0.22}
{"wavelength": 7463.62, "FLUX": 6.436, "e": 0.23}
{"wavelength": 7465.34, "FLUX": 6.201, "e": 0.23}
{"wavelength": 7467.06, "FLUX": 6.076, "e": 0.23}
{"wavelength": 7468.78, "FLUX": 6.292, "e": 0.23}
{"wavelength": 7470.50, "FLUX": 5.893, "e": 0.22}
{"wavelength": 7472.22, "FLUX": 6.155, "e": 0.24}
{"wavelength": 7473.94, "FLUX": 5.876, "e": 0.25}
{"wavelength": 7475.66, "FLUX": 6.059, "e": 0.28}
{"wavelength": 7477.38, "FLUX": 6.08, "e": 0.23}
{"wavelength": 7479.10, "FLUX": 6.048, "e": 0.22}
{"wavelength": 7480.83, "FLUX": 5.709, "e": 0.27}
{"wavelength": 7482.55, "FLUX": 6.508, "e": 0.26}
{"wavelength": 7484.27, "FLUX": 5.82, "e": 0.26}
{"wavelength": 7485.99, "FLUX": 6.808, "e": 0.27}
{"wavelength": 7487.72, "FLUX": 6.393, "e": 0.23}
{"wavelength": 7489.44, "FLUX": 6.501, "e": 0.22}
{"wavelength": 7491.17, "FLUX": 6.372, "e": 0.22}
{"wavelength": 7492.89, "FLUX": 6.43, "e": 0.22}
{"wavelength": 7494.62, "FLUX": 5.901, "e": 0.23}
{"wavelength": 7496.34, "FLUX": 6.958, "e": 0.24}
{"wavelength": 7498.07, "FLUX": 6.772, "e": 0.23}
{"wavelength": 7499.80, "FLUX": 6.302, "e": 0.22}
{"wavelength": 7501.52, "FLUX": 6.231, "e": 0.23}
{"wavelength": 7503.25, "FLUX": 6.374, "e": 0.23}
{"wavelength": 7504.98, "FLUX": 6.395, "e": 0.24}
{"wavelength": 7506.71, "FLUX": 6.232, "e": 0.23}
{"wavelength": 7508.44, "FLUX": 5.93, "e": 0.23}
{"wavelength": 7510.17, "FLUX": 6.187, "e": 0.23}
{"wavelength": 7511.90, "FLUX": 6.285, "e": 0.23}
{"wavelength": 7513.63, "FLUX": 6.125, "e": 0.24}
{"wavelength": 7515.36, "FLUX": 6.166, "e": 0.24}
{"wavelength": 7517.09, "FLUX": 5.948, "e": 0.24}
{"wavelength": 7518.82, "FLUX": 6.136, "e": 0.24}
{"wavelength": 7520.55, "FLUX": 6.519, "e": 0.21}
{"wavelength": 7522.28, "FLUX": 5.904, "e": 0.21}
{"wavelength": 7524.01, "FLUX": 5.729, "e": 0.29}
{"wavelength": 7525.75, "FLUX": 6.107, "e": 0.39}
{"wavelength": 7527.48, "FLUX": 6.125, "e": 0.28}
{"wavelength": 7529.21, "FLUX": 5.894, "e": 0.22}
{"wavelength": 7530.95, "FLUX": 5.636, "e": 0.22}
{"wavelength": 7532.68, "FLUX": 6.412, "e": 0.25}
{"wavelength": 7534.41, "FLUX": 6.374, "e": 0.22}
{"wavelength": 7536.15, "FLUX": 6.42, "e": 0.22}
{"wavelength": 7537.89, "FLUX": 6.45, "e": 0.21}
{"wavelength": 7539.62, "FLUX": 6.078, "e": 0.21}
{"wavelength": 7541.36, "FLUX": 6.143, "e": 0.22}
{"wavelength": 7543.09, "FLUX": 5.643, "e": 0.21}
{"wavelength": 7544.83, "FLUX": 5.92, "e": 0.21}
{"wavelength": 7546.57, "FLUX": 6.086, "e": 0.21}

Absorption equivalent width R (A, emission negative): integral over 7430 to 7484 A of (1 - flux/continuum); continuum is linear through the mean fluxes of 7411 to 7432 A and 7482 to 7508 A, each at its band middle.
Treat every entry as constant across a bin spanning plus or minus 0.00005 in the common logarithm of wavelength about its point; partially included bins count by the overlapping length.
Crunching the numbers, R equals 0.7 A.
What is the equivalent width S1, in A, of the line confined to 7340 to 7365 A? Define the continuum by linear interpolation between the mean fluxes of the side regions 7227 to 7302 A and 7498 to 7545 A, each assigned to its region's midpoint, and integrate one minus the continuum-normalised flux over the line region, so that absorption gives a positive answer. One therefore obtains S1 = 0.4 A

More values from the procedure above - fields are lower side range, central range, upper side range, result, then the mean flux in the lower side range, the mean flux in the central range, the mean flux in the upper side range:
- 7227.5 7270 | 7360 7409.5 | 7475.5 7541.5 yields 0.7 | 6.59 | 6.3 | 6.22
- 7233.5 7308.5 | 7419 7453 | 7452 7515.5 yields 0.2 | 6.58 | 6.29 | 6.26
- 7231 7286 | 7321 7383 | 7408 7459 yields 0.2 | 6.57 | 6.4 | 6.29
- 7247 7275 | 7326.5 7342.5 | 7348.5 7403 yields -0.1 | 6.58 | 6.45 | 6.3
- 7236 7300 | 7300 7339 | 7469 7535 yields 0.3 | 6.6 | 6.46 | 6.19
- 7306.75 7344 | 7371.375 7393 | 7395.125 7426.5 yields 0.1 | 6.44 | 6.25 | 6.22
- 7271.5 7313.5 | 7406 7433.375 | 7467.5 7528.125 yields 0.6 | 6.54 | 6.2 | 6.21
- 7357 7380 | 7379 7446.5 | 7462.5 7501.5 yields 0.8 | 6.35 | 6.23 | 6.25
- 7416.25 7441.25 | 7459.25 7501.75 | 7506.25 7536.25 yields -0.4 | 6.27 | 6.24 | 6.11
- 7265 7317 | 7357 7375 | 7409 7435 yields 0.0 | 6.53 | 6.37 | 6.25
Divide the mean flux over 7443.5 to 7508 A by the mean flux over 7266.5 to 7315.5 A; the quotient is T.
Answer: 1.0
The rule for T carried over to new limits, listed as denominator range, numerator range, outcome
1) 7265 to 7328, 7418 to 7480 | 0.96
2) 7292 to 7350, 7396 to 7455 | 0.97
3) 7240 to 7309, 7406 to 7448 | 0.95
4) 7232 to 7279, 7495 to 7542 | 0.94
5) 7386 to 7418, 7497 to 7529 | 1.00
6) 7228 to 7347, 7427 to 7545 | 0.95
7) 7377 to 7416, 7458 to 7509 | 1.01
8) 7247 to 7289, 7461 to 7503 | 0.94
